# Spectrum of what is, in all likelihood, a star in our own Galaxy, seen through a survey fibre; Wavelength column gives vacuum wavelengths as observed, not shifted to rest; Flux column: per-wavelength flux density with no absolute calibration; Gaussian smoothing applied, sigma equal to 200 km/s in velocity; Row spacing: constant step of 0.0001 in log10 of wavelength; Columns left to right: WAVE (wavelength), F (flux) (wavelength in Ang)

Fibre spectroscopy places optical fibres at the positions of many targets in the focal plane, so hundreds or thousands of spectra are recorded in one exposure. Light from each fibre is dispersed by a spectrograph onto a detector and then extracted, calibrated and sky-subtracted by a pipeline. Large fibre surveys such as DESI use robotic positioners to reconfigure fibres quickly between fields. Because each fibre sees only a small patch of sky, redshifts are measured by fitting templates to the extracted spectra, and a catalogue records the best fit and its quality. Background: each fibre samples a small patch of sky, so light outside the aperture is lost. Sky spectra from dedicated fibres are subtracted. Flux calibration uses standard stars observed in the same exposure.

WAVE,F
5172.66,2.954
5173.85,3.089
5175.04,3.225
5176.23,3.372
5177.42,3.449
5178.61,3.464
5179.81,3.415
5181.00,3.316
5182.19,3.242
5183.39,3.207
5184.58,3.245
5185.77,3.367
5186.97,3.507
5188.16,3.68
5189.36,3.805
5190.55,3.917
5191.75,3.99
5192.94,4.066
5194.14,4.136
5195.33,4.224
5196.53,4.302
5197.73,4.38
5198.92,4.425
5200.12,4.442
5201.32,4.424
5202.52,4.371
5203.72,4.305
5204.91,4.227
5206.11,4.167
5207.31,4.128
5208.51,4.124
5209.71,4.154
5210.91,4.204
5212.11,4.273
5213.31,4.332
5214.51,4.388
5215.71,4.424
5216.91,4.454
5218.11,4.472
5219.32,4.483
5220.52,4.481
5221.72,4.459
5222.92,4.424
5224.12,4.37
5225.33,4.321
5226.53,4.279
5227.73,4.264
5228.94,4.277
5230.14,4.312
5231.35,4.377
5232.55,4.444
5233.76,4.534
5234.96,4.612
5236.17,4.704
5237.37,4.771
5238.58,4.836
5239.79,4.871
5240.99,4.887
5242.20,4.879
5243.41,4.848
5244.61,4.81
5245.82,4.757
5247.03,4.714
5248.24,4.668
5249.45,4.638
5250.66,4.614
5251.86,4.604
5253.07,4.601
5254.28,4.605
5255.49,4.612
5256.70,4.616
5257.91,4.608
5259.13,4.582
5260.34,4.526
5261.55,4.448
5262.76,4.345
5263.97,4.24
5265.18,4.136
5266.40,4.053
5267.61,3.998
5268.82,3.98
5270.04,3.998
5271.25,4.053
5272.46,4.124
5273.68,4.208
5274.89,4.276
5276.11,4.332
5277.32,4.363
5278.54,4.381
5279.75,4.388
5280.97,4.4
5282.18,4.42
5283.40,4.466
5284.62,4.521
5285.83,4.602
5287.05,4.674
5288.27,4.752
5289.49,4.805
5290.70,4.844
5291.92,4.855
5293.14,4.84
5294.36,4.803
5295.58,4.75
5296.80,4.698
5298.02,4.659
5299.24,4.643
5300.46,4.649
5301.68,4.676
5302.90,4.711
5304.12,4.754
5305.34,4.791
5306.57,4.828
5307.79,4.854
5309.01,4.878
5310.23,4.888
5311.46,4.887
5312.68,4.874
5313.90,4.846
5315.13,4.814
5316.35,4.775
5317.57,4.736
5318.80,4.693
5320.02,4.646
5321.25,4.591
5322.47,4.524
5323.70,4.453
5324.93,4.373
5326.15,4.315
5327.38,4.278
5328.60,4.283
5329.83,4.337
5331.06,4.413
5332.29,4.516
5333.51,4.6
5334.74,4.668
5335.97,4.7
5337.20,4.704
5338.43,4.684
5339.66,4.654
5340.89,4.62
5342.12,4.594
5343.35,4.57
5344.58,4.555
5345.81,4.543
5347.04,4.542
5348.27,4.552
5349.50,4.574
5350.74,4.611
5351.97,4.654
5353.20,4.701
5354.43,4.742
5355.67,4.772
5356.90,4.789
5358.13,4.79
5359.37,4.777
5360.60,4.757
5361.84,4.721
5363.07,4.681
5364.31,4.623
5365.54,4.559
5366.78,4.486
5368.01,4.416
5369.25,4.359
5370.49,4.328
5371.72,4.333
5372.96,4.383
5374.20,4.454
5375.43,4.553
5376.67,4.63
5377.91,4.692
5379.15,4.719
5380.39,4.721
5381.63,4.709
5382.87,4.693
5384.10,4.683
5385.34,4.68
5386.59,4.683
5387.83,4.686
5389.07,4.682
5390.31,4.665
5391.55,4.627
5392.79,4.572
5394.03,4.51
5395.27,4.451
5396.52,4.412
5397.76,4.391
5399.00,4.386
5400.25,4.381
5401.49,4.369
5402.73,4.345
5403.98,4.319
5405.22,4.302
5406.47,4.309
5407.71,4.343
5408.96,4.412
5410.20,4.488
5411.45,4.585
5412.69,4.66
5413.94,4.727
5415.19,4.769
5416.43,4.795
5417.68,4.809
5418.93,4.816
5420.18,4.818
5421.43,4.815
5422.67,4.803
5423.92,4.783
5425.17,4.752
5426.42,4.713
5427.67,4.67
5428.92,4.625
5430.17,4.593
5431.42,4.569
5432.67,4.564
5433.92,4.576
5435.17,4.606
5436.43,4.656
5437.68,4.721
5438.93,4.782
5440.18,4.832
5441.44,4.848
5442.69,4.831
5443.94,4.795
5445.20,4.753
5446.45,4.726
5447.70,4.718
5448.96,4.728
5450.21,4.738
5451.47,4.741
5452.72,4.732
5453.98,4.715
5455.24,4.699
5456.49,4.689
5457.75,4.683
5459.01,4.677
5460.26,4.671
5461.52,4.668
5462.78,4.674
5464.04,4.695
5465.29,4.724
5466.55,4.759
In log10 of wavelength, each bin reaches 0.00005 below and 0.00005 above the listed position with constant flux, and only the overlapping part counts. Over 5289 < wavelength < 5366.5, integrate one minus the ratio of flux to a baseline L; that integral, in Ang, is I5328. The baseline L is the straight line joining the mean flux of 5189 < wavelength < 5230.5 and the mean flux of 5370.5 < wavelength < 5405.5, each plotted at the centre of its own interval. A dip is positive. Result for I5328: -3.8 Ang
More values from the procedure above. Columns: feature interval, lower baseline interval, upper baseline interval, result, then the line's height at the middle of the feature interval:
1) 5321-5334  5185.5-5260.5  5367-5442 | 0.27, 4.51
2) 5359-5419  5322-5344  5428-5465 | 0.64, 4.61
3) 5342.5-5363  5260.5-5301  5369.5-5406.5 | -0.76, 4.5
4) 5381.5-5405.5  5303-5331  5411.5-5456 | 0.89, 4.7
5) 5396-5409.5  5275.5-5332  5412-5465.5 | 0.97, 4.7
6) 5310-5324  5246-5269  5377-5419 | -0.68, 4.51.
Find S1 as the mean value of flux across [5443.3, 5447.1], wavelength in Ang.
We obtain 4.76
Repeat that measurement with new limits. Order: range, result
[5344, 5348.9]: 4.55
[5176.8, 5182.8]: 3.37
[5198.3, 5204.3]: 4.39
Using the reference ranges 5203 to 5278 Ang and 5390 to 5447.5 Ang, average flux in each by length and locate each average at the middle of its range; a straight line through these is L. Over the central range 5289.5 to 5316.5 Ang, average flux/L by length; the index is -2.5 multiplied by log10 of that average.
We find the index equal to -0.07 mag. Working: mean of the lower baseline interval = 4.43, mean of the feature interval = 4.79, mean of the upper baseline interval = 4.62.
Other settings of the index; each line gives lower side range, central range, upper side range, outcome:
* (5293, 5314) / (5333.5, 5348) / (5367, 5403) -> 0.01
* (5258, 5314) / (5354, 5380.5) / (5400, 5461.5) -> 0.00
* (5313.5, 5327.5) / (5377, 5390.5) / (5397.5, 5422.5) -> -0.03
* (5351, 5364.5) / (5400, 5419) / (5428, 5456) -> 0.05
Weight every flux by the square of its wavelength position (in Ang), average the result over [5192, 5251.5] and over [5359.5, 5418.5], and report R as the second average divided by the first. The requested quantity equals 1.09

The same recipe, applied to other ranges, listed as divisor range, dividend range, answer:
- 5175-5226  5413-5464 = 1.28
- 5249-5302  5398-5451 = 1.09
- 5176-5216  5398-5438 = 1.26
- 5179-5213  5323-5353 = 1.21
